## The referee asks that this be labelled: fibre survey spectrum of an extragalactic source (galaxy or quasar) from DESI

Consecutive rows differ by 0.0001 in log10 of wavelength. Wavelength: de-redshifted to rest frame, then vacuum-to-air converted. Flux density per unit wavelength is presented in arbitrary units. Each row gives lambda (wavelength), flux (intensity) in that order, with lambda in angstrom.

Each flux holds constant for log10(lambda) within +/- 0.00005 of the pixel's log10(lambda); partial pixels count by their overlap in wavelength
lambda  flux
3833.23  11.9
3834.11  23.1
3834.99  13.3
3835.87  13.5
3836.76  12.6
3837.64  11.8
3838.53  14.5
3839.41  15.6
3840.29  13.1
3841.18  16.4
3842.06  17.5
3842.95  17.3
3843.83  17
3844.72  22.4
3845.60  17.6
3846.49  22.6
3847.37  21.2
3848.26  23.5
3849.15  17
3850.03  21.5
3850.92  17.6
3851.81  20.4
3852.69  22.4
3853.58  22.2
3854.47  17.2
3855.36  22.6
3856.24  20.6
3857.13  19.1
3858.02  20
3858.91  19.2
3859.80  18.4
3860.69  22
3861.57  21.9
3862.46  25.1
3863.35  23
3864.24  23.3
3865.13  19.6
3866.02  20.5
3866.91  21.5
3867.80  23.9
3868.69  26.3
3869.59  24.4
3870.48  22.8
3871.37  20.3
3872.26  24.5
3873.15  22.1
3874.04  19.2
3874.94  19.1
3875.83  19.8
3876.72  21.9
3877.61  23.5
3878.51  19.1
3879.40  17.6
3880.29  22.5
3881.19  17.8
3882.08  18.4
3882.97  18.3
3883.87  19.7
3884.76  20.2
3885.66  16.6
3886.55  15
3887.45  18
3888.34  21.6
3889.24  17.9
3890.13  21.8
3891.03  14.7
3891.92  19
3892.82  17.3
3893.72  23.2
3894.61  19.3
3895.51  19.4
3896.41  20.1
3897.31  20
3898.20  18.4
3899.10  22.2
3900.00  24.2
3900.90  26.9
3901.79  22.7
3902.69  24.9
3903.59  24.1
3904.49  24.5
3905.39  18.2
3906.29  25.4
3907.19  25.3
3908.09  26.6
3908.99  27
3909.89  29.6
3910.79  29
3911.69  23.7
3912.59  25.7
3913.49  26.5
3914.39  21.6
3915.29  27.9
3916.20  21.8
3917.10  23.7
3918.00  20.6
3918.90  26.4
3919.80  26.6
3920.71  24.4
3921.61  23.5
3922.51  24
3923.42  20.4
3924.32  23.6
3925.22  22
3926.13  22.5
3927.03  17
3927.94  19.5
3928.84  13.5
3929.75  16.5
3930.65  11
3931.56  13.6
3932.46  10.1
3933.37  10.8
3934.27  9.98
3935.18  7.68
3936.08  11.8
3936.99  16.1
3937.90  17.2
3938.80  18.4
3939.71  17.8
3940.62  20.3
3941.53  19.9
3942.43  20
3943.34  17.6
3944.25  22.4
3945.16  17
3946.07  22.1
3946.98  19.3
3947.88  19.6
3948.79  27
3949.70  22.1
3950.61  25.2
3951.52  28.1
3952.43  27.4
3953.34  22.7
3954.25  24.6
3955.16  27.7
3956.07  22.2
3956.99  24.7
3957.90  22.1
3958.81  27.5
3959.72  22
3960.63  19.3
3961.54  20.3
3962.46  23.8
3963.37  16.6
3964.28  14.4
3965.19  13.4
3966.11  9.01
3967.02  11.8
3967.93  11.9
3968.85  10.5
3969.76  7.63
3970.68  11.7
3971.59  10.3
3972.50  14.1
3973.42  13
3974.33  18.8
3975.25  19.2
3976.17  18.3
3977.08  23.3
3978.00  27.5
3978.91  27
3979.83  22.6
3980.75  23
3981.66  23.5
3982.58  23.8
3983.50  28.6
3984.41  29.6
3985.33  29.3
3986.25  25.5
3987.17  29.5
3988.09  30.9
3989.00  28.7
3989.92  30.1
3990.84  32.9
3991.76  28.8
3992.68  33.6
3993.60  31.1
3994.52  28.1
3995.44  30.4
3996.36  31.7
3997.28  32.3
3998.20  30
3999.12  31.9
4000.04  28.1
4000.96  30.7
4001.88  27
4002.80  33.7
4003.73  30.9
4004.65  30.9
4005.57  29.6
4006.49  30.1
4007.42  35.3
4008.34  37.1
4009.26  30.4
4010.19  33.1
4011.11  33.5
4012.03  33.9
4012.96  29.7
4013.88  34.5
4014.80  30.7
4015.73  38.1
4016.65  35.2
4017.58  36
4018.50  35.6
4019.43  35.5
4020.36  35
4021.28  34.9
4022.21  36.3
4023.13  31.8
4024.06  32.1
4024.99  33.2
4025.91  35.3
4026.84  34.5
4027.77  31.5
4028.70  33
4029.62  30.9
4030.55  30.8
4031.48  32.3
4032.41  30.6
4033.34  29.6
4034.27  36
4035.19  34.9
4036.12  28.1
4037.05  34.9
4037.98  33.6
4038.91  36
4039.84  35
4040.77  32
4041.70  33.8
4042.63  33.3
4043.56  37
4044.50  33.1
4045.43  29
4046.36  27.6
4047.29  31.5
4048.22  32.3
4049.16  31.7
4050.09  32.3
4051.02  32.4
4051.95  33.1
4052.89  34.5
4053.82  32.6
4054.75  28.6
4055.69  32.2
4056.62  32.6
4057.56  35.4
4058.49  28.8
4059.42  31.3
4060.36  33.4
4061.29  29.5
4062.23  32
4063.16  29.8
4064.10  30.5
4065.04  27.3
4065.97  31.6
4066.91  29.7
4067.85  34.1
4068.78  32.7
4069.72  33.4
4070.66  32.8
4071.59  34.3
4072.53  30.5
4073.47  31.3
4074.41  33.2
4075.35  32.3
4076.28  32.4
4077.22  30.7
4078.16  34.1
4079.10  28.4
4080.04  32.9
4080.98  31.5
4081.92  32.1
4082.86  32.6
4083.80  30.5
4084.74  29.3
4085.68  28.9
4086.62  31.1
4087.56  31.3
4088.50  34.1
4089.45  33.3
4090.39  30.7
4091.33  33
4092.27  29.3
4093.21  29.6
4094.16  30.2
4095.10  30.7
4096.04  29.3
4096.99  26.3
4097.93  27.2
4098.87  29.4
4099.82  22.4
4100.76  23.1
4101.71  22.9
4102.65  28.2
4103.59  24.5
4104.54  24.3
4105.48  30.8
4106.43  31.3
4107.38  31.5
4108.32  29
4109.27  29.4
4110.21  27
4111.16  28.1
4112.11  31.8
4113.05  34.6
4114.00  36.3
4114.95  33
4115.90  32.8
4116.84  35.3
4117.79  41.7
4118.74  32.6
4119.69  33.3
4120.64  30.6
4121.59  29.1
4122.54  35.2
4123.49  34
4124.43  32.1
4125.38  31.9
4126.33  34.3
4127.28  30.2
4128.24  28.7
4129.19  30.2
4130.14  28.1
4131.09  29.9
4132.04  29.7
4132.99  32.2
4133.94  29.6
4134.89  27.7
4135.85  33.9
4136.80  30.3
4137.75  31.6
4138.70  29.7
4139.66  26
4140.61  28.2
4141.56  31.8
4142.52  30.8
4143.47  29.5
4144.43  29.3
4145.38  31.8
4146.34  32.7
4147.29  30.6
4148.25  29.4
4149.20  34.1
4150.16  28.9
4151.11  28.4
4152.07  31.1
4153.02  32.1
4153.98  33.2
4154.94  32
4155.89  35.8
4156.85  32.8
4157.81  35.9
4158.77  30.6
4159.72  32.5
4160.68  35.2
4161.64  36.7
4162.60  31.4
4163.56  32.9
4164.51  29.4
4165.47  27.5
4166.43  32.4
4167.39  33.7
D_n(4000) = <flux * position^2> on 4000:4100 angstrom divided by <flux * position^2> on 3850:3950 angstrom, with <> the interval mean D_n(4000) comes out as 1.67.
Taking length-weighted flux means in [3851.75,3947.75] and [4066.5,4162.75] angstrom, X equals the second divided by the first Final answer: 1.5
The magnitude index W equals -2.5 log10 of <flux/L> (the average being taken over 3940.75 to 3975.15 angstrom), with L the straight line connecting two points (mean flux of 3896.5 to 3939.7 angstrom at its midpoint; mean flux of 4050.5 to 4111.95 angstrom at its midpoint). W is 0.21 mag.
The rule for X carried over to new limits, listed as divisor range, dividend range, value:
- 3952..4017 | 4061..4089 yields 1.23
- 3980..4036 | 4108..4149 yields 0.99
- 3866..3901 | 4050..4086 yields 1.55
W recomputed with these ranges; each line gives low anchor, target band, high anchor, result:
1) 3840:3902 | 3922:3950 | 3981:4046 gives 0.399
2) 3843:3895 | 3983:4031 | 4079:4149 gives -0.220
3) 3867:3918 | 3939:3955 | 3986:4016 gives 0.208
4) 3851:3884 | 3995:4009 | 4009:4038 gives 0.011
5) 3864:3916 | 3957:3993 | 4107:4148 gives 0.181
